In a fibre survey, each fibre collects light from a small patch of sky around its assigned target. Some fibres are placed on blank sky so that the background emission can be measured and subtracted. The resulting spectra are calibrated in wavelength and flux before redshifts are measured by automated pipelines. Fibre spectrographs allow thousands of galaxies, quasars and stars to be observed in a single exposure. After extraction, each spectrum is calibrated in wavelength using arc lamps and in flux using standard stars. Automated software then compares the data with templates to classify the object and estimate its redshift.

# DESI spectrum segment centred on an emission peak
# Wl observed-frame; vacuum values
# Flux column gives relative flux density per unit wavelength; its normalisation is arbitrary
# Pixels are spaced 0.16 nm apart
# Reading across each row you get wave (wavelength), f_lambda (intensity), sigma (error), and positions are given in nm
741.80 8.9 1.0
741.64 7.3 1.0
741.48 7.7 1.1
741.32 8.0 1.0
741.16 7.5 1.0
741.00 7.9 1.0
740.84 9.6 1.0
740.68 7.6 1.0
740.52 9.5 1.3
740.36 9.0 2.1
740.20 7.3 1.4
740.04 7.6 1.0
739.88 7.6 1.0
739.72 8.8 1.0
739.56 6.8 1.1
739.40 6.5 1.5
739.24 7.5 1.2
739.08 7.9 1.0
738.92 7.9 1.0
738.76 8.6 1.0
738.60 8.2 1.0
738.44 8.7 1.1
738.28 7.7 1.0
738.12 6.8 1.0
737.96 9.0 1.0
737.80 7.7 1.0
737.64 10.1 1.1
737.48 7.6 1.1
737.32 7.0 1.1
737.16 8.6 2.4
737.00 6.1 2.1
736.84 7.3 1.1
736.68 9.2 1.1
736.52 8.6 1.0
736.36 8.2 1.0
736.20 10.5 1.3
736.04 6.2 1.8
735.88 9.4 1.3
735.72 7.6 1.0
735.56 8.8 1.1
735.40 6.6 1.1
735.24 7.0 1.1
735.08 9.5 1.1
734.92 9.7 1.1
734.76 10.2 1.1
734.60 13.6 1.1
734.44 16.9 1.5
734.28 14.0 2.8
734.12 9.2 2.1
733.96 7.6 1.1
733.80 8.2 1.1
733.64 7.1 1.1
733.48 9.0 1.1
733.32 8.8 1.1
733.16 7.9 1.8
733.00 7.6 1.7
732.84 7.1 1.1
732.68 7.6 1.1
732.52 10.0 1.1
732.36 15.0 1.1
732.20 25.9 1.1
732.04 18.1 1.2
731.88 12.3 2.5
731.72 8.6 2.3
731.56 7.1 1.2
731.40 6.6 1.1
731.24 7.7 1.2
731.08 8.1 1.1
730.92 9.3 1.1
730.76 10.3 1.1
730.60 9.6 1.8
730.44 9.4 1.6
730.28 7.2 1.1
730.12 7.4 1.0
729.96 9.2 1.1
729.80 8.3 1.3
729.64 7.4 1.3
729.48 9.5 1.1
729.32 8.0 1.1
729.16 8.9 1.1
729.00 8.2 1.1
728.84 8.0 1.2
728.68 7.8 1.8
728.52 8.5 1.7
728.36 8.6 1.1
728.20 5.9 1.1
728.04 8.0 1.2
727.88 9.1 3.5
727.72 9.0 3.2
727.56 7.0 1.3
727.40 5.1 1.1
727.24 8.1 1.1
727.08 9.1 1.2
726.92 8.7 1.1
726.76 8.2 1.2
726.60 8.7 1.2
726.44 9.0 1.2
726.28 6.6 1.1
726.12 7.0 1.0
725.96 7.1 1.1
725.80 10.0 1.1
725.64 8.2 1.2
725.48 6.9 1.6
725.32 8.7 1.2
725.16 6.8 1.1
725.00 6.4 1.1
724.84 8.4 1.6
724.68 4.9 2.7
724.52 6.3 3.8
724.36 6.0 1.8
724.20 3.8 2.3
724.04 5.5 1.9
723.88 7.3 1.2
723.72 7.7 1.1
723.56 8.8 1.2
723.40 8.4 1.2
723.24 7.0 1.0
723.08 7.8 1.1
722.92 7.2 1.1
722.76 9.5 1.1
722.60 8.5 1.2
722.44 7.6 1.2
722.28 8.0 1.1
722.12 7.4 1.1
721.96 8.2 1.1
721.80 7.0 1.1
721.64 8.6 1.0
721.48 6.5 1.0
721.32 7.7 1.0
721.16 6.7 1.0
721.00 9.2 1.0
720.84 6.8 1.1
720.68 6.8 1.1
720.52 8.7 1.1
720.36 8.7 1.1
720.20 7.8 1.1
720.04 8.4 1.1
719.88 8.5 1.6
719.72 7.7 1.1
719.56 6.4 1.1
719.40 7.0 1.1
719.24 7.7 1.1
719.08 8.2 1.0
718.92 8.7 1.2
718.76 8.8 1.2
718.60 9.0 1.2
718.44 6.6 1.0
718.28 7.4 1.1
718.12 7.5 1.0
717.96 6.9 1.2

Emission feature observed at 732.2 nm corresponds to H-alpha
